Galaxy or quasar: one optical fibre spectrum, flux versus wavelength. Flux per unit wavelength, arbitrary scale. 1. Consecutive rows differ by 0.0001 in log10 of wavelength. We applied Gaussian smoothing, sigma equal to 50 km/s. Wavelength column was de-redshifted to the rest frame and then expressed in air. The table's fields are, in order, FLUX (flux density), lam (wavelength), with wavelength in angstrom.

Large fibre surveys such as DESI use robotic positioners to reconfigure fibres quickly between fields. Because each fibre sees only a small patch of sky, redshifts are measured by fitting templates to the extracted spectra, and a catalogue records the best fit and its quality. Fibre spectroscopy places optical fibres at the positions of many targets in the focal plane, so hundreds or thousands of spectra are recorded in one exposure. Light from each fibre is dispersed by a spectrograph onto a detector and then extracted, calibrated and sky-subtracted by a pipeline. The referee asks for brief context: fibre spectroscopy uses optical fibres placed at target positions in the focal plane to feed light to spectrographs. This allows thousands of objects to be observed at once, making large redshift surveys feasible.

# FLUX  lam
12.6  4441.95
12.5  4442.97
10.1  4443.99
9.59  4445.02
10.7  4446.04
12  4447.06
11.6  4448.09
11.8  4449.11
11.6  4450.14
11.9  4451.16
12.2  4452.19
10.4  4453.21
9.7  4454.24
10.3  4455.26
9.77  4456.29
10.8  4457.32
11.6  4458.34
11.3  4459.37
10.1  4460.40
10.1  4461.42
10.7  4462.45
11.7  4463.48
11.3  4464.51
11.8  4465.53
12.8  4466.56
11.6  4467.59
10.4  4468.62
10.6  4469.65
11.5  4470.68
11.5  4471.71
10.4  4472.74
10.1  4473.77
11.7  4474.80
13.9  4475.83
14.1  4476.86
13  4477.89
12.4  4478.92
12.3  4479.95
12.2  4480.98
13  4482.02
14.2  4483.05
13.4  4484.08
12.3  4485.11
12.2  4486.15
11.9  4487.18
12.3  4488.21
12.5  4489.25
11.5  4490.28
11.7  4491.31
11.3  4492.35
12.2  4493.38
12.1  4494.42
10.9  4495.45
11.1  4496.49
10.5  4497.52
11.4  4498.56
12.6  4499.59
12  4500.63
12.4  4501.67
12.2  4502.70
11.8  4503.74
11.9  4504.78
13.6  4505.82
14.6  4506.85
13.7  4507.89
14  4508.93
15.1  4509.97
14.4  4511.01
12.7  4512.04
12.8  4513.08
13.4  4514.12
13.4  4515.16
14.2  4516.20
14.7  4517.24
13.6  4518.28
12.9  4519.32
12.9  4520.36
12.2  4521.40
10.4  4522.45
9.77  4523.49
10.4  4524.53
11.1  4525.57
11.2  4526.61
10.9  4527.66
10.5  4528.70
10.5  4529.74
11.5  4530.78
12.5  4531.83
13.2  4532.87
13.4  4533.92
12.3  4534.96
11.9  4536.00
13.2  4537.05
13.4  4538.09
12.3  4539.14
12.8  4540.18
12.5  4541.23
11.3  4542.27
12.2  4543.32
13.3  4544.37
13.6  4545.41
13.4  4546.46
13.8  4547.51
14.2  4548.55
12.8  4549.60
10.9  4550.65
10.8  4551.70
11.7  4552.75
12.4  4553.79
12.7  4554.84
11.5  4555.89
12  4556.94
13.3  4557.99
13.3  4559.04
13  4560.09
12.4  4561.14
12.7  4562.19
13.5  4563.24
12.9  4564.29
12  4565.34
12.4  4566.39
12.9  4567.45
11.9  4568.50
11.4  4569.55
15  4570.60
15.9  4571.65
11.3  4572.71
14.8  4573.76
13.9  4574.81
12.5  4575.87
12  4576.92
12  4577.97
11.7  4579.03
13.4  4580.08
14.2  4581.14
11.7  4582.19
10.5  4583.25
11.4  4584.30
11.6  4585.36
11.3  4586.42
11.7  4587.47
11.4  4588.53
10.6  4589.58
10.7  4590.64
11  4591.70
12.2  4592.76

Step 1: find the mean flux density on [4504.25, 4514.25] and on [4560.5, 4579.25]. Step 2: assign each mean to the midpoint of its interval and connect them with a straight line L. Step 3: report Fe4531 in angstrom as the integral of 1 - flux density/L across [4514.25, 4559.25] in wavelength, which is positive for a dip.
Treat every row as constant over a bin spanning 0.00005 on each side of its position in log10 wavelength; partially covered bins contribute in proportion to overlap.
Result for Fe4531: 3.2 angstrom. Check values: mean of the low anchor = 13.6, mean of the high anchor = 12.9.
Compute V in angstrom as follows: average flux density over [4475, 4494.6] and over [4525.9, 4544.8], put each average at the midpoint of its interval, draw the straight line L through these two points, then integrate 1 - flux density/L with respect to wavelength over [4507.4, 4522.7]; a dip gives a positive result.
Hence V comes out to -1.37 angstrom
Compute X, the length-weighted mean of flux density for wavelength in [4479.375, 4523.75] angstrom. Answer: 12.6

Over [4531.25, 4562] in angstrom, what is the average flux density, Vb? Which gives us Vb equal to 12.6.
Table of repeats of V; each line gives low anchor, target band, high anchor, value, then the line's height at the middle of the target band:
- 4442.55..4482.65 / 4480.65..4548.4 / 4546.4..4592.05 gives -3.18 angstrom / 11.9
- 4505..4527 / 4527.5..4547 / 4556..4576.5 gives 0.83 angstrom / 12.9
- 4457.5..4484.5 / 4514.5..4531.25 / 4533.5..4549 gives 0.95 angstrom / 12.6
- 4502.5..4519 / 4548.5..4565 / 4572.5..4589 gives 0.29 angstrom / 12.7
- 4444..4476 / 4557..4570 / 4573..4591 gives -0.75 angstrom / 11.9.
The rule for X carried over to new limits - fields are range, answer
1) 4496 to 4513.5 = 12.8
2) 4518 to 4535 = 11.7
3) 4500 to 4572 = 12.6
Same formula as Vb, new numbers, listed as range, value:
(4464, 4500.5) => 12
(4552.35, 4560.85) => 12.5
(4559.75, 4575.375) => 13.1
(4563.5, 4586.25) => 12.6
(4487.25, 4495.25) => 11.9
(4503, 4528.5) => 12.7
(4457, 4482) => 11.6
